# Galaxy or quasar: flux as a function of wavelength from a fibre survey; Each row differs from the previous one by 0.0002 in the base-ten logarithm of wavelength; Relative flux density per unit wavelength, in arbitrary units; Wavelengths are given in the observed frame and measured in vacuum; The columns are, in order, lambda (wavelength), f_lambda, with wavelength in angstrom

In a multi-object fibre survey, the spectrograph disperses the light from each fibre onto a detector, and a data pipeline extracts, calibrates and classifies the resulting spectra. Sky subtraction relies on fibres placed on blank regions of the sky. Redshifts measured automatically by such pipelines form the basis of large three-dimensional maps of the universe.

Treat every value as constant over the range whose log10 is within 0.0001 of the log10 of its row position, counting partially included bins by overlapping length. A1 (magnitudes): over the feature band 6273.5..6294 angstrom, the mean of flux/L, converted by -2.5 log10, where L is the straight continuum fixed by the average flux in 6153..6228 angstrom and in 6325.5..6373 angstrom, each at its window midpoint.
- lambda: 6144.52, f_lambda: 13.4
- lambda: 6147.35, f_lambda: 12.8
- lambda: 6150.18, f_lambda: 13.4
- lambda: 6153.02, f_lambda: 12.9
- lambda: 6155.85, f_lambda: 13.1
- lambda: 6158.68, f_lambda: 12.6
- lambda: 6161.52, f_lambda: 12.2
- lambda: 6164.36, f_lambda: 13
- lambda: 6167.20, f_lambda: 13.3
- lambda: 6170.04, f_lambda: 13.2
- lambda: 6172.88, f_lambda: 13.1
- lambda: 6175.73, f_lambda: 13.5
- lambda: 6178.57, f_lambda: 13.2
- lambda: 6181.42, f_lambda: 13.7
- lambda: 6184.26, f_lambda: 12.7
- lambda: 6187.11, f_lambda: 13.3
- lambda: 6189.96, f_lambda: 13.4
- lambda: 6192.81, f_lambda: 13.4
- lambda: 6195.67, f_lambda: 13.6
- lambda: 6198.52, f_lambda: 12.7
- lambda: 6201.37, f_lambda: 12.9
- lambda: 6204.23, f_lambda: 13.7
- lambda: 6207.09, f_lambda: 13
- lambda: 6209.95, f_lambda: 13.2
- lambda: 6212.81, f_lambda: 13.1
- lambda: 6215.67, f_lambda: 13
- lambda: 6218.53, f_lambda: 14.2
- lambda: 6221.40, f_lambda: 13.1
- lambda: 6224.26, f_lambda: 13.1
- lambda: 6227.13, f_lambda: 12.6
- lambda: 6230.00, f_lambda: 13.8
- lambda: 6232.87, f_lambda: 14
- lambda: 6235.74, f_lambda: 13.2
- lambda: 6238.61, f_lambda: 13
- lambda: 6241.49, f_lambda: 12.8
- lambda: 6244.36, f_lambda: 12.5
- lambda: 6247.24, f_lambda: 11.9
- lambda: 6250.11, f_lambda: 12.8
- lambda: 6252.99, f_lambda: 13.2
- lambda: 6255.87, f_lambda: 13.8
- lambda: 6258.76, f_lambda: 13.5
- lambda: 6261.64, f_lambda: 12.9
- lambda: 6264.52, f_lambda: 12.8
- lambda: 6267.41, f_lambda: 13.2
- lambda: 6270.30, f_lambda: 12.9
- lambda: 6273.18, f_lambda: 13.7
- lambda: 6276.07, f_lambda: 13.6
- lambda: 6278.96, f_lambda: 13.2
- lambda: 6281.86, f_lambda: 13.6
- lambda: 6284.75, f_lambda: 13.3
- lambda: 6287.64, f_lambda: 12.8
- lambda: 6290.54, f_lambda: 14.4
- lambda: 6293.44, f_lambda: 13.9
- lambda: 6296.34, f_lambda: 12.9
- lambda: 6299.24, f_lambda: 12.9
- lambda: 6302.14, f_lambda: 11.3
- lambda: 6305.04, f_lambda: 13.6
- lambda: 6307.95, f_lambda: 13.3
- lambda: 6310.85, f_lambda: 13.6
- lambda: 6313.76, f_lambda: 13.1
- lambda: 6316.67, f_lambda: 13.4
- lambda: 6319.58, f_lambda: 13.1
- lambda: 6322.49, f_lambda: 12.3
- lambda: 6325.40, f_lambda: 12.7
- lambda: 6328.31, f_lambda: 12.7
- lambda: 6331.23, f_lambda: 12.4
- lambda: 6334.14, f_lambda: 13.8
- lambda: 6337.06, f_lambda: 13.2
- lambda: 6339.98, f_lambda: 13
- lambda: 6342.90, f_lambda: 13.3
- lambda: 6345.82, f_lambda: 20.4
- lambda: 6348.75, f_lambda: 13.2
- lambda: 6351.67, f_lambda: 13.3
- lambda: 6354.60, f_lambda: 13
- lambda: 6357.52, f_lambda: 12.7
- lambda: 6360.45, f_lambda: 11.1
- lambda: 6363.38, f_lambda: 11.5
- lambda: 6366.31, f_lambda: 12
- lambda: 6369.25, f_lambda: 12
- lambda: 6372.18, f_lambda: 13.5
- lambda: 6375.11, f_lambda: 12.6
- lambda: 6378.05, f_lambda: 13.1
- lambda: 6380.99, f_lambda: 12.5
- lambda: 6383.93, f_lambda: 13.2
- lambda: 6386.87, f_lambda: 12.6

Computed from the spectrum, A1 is -0.03 mag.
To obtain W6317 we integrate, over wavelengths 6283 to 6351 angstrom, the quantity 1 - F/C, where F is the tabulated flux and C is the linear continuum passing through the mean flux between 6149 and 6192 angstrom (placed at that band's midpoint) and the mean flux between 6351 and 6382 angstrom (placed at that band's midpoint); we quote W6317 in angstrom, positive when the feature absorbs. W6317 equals -4.29 angstrom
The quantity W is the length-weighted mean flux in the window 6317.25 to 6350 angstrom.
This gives 13.6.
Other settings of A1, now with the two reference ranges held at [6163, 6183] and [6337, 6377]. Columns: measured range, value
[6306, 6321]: -0.01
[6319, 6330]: 0.05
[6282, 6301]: -0.01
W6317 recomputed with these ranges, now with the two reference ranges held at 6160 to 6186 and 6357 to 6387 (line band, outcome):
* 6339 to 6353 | -2.5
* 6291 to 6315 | -0.9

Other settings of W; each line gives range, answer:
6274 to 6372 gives 13.2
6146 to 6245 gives 13.2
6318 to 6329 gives 12.7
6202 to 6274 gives 13.2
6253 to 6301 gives 13.3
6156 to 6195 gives 13.1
